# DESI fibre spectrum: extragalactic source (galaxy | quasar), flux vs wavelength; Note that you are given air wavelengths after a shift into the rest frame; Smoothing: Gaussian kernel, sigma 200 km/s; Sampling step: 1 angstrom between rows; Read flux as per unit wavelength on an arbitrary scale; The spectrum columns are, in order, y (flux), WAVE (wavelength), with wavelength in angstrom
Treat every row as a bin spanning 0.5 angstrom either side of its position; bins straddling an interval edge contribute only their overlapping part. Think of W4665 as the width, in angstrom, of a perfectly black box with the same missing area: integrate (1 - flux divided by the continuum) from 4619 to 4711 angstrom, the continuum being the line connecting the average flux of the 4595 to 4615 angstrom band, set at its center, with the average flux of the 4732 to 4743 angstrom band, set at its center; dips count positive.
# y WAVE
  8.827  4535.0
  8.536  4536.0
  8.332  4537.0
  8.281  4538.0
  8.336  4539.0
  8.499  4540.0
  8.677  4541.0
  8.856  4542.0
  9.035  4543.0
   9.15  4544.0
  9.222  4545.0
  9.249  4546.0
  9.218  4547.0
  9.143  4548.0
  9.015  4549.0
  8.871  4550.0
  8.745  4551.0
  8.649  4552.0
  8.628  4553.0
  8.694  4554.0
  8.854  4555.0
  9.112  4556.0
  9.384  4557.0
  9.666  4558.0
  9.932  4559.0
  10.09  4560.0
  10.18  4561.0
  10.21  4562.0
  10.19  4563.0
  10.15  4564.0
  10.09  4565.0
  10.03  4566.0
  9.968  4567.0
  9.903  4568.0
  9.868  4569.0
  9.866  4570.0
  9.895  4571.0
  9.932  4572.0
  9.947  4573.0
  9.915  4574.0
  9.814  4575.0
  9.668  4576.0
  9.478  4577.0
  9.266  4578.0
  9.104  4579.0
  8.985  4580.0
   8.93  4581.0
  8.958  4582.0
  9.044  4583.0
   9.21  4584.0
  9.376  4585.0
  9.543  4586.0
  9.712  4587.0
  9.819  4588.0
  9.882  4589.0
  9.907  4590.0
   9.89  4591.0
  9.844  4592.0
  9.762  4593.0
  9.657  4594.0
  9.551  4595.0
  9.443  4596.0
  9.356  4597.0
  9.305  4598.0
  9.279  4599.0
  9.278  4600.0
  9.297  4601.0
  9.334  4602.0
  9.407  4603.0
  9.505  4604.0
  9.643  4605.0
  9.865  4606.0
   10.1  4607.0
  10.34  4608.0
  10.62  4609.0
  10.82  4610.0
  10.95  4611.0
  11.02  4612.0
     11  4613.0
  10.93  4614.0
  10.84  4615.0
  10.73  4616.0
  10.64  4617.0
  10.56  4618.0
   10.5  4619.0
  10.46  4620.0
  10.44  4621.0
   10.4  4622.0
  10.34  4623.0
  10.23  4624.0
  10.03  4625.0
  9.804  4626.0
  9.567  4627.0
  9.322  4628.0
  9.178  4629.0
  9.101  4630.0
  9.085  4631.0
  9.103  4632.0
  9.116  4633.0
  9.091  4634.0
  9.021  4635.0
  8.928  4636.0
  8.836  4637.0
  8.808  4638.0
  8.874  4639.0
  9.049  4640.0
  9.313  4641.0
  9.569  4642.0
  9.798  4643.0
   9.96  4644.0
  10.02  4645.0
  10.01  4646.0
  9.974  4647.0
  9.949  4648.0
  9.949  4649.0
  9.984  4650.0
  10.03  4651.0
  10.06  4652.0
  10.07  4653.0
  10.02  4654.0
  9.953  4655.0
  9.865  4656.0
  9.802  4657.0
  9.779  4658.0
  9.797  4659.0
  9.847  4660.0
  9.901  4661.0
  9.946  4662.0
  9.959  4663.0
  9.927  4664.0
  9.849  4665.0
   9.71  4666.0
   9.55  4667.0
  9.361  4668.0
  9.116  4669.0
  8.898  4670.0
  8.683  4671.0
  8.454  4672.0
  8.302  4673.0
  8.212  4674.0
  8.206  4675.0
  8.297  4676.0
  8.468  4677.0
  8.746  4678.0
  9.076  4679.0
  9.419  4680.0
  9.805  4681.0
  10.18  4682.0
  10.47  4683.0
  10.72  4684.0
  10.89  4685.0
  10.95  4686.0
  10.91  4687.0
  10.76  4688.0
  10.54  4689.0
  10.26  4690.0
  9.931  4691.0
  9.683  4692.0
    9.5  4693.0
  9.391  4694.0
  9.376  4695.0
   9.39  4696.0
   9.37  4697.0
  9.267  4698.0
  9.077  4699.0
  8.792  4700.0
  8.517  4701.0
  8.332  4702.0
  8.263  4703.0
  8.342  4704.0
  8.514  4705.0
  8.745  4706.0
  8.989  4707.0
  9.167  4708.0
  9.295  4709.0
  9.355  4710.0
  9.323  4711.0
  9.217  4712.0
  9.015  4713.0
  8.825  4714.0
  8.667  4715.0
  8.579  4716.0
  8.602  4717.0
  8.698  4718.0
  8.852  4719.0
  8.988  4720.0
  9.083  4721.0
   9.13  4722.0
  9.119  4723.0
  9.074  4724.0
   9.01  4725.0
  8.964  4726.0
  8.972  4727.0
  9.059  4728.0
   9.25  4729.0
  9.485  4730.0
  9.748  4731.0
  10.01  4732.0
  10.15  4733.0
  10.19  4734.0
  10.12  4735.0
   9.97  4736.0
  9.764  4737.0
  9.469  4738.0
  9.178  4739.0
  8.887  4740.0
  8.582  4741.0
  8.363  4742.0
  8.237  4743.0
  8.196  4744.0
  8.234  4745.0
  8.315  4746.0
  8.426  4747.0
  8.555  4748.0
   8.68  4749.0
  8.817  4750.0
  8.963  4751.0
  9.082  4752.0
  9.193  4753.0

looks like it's 2.1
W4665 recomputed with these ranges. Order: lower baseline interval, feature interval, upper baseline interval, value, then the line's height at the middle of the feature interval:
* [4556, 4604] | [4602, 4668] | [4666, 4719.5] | -3.06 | 9.44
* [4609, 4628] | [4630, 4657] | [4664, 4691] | 1.42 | 10.1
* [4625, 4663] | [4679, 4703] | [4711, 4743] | -1.02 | 9.36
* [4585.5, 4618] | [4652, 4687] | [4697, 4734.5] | -0.50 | 9.43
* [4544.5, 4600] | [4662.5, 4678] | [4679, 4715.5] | 0.80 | 9.48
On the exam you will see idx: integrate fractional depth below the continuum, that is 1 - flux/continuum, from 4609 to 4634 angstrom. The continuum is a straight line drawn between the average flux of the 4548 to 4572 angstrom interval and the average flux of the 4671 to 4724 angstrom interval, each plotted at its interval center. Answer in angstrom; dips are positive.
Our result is -2.0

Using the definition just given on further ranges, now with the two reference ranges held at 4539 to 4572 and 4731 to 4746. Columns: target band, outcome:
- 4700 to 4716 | 0.7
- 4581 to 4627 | -3.0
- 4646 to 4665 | -1.3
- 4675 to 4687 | -0.6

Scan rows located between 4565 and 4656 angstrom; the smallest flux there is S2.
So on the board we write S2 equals 8.808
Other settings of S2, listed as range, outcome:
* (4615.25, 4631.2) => 9.085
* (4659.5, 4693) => 8.206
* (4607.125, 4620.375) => 10.34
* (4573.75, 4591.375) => 8.93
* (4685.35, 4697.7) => 9.37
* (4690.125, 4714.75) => 8.263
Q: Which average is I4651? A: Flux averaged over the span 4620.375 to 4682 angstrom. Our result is 9.48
